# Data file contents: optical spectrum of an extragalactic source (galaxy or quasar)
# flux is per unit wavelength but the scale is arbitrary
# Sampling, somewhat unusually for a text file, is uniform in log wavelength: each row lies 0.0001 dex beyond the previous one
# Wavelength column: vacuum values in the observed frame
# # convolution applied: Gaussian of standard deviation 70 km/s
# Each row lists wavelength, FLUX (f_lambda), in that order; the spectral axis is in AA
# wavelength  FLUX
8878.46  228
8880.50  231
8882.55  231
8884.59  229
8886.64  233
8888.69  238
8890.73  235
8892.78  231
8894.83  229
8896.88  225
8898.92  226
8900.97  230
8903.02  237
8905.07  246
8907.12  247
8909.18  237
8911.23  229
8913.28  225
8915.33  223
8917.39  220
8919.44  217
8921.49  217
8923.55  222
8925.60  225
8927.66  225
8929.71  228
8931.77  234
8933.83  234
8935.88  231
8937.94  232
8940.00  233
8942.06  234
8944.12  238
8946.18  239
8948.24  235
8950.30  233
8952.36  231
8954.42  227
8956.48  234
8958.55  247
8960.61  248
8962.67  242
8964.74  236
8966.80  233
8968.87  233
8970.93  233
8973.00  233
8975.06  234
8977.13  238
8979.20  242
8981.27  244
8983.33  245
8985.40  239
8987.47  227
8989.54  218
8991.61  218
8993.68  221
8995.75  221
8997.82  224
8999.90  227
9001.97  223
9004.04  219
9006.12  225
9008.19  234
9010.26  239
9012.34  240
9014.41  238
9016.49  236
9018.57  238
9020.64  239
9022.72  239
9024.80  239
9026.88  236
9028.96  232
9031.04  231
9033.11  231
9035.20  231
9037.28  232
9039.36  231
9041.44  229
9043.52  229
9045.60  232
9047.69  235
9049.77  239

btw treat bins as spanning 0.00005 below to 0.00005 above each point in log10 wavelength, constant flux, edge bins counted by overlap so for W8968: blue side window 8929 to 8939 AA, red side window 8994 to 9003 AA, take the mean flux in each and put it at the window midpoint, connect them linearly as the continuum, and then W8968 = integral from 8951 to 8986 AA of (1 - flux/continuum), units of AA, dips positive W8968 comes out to -1.6 AA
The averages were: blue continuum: 232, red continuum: 223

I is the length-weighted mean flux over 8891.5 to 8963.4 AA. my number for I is 232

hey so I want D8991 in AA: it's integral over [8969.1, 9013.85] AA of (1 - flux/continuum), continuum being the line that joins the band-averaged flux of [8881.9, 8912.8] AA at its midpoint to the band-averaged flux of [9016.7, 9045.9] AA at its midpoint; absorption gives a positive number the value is 0.5 AA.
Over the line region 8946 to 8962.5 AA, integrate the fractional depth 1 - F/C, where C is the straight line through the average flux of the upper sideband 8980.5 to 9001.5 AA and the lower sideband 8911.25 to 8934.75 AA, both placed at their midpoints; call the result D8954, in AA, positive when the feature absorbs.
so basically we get -0.8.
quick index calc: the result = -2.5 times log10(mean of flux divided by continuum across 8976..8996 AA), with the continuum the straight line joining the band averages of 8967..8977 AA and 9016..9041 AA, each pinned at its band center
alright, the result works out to 0.01 mag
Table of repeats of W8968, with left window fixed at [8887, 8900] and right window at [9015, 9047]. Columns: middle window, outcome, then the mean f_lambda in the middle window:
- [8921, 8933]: 0.30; 226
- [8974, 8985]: -0.37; 241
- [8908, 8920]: 0.29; 226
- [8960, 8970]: -0.24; 238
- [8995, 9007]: 0.51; 223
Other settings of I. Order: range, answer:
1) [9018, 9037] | 235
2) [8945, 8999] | 234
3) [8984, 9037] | 231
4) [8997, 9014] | 229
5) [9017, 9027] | 238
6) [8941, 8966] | 237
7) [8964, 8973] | 234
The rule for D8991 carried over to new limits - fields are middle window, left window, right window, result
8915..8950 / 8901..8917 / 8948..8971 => 0.9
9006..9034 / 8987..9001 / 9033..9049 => -1.1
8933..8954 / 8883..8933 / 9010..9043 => -0.2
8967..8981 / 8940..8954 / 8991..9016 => -0.3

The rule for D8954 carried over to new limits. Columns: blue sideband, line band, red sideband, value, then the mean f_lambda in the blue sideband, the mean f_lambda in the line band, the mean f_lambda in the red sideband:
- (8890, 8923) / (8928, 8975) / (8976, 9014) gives -0.99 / 229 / 235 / 230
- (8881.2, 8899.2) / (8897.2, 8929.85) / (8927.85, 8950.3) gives 0.54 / 231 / 228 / 233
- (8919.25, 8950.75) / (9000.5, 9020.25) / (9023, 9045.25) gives -0.06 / 230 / 233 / 232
